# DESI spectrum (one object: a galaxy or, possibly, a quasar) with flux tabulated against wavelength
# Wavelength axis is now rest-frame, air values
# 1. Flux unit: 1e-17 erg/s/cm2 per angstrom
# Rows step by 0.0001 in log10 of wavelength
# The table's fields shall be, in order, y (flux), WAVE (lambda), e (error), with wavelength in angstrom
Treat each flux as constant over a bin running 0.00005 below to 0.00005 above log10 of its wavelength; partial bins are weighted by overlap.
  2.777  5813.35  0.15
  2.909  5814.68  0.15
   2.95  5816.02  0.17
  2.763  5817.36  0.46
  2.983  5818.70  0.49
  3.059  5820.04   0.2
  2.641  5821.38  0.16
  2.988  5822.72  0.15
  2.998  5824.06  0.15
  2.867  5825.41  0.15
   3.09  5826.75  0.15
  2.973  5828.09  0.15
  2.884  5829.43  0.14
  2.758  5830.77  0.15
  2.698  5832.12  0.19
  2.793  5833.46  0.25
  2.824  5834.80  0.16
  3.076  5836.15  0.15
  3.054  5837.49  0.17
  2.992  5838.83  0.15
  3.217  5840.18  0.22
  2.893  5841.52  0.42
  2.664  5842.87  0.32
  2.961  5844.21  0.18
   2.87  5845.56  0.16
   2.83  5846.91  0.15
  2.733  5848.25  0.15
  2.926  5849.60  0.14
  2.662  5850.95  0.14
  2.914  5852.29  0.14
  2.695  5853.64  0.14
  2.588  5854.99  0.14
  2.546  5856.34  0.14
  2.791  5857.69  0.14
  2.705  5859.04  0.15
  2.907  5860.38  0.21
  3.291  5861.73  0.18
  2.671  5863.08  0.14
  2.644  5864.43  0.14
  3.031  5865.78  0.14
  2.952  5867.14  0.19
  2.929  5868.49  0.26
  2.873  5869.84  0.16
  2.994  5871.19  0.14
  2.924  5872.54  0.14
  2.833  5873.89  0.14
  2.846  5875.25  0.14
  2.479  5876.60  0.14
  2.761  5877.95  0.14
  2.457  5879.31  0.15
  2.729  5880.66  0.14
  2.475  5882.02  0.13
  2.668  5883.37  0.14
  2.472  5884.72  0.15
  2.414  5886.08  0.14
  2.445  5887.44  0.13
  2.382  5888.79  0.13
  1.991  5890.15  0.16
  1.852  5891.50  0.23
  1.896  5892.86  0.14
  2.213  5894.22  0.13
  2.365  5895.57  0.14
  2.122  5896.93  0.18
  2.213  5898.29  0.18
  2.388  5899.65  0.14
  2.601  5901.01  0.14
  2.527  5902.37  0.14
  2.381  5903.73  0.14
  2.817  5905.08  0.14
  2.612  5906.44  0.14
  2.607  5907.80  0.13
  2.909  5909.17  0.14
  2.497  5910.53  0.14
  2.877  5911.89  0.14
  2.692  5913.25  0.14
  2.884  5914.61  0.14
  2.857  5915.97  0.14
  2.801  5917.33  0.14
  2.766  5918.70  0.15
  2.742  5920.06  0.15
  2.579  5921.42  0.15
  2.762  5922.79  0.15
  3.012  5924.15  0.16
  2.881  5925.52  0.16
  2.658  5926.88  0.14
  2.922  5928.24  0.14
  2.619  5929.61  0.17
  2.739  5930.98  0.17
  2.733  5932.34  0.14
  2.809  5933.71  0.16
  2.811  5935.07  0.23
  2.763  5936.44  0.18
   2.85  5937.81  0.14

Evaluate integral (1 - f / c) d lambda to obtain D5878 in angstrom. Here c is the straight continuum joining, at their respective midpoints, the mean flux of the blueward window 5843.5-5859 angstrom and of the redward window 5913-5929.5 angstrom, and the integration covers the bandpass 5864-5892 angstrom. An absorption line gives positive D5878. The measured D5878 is 1.5 angstrom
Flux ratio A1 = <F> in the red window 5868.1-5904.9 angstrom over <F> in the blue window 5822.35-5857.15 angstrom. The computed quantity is 0.9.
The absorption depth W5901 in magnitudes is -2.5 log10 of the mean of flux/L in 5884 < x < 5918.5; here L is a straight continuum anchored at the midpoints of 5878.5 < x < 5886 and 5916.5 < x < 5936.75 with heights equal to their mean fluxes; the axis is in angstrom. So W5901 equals 0.07 mag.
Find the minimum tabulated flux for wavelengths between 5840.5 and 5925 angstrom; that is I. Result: 1.852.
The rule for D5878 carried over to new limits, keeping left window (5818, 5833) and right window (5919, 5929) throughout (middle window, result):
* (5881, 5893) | 2.2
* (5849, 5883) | 0.9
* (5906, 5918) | 0.2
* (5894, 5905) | 1.7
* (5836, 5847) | -0.3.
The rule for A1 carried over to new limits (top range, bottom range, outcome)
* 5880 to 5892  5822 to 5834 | 0.83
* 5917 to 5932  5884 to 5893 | 1.24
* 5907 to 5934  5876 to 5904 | 1.17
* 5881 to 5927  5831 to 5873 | 0.89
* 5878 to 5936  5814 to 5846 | 0.89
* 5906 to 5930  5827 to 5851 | 0.96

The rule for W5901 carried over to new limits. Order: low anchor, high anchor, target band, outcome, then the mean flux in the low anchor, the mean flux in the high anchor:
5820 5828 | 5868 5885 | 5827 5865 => 0.00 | 2.93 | 2.73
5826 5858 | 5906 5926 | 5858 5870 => -0.02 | 2.85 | 2.76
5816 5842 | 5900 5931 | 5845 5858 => 0.05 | 2.92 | 2.72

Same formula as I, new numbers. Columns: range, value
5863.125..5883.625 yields 2.457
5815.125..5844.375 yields 2.641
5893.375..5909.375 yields 2.122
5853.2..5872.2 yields 2.546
